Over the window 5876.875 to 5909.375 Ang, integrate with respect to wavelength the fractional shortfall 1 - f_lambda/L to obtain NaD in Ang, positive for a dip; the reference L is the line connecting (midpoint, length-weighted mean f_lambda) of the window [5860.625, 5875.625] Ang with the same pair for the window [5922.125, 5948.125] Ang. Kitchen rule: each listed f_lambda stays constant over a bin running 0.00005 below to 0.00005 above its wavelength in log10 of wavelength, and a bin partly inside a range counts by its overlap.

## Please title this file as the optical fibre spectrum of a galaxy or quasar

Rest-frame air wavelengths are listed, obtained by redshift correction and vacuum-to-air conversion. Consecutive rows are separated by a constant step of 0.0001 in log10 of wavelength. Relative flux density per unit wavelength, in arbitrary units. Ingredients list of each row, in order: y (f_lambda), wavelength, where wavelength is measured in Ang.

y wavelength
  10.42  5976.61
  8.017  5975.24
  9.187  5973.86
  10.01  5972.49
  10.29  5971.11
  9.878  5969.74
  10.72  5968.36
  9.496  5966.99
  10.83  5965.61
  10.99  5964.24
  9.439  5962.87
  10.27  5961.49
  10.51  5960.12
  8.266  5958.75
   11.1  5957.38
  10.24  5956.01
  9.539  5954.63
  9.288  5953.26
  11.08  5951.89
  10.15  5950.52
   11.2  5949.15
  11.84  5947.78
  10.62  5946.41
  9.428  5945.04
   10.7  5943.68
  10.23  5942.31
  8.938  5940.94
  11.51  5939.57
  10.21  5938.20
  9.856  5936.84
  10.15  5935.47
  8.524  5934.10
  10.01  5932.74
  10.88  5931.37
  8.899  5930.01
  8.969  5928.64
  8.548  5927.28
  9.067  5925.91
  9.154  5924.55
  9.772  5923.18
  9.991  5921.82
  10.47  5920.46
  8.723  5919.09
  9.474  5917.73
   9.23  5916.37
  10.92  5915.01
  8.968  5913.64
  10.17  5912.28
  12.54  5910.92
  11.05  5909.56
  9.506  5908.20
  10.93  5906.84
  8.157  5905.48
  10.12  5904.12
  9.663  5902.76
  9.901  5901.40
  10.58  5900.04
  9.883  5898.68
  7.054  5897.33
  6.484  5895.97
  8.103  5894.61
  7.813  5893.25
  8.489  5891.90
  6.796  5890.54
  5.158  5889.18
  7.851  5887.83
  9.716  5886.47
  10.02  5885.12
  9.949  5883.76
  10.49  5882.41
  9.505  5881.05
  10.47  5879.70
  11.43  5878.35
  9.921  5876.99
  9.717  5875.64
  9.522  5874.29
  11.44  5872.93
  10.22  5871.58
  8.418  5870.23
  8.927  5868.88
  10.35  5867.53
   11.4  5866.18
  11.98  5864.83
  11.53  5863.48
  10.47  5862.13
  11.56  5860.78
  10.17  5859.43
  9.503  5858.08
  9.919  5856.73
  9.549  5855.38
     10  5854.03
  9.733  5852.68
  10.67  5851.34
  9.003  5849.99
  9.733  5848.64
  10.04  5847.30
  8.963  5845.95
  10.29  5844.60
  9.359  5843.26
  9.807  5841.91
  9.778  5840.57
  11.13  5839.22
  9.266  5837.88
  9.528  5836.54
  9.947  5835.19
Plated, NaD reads 3.6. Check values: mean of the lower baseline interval 10.5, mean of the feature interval 9.1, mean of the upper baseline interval 9.84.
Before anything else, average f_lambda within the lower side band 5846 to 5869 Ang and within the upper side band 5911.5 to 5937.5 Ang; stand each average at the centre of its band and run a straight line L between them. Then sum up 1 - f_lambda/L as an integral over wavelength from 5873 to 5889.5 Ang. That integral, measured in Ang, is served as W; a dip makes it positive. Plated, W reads 0.6 Ang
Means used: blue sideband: 10.3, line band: 9.64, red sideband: 9.58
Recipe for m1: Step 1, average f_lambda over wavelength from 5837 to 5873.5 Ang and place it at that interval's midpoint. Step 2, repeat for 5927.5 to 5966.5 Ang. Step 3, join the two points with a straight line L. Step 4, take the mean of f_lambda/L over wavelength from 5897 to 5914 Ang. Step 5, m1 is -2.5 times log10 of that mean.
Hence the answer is 0.02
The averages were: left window 10.1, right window 10.1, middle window 9.97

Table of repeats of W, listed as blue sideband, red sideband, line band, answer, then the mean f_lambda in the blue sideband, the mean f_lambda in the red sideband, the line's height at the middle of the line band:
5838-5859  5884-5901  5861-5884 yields -3.63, 9.82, 8.24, 8.96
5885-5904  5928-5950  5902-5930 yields -1.64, 8.4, 10.1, 9.23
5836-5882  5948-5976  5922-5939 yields 0.91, 10.1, 10.1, 10.1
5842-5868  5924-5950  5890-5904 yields 2.10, 10.2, 9.94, 10.1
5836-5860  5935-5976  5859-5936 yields 2.49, 9.8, 10.1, 9.95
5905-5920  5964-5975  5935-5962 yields -0.61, 10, 10.1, 10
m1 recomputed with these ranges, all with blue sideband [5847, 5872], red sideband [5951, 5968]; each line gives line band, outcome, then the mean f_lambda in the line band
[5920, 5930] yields 0.085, 9.37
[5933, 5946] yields 0.015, 9.97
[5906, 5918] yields -0.019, 10.3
